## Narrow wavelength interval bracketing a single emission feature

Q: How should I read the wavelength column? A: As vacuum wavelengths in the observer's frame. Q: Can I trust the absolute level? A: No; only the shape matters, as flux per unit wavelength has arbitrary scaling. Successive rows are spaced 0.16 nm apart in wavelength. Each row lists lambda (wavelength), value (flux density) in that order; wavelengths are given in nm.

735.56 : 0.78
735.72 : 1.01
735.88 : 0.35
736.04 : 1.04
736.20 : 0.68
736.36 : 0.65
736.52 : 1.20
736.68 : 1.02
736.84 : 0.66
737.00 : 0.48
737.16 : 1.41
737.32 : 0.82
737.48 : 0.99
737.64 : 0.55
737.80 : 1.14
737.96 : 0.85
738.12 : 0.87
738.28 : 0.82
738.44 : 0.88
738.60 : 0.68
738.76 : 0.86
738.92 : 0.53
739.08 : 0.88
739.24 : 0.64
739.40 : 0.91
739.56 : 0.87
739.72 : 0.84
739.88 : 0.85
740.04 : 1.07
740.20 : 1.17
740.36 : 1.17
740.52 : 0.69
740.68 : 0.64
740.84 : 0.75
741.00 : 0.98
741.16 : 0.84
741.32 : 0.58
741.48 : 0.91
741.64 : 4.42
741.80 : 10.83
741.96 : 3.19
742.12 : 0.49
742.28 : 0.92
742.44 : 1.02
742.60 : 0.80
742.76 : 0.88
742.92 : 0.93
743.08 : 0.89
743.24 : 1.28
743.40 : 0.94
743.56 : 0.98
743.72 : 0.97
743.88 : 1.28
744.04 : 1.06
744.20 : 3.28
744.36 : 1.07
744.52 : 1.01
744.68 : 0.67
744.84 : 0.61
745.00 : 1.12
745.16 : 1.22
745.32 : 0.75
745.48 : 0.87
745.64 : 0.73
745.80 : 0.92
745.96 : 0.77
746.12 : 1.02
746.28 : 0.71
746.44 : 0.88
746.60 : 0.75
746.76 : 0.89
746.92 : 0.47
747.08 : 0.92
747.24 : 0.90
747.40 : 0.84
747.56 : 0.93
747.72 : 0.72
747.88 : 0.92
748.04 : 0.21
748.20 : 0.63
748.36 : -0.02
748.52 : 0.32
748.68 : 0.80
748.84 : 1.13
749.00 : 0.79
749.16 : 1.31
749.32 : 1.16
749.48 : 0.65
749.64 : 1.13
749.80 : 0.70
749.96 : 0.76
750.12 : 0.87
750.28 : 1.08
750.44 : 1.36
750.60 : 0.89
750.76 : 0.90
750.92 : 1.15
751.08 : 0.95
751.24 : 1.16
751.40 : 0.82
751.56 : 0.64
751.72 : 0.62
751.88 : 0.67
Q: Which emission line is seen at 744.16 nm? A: [N II]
